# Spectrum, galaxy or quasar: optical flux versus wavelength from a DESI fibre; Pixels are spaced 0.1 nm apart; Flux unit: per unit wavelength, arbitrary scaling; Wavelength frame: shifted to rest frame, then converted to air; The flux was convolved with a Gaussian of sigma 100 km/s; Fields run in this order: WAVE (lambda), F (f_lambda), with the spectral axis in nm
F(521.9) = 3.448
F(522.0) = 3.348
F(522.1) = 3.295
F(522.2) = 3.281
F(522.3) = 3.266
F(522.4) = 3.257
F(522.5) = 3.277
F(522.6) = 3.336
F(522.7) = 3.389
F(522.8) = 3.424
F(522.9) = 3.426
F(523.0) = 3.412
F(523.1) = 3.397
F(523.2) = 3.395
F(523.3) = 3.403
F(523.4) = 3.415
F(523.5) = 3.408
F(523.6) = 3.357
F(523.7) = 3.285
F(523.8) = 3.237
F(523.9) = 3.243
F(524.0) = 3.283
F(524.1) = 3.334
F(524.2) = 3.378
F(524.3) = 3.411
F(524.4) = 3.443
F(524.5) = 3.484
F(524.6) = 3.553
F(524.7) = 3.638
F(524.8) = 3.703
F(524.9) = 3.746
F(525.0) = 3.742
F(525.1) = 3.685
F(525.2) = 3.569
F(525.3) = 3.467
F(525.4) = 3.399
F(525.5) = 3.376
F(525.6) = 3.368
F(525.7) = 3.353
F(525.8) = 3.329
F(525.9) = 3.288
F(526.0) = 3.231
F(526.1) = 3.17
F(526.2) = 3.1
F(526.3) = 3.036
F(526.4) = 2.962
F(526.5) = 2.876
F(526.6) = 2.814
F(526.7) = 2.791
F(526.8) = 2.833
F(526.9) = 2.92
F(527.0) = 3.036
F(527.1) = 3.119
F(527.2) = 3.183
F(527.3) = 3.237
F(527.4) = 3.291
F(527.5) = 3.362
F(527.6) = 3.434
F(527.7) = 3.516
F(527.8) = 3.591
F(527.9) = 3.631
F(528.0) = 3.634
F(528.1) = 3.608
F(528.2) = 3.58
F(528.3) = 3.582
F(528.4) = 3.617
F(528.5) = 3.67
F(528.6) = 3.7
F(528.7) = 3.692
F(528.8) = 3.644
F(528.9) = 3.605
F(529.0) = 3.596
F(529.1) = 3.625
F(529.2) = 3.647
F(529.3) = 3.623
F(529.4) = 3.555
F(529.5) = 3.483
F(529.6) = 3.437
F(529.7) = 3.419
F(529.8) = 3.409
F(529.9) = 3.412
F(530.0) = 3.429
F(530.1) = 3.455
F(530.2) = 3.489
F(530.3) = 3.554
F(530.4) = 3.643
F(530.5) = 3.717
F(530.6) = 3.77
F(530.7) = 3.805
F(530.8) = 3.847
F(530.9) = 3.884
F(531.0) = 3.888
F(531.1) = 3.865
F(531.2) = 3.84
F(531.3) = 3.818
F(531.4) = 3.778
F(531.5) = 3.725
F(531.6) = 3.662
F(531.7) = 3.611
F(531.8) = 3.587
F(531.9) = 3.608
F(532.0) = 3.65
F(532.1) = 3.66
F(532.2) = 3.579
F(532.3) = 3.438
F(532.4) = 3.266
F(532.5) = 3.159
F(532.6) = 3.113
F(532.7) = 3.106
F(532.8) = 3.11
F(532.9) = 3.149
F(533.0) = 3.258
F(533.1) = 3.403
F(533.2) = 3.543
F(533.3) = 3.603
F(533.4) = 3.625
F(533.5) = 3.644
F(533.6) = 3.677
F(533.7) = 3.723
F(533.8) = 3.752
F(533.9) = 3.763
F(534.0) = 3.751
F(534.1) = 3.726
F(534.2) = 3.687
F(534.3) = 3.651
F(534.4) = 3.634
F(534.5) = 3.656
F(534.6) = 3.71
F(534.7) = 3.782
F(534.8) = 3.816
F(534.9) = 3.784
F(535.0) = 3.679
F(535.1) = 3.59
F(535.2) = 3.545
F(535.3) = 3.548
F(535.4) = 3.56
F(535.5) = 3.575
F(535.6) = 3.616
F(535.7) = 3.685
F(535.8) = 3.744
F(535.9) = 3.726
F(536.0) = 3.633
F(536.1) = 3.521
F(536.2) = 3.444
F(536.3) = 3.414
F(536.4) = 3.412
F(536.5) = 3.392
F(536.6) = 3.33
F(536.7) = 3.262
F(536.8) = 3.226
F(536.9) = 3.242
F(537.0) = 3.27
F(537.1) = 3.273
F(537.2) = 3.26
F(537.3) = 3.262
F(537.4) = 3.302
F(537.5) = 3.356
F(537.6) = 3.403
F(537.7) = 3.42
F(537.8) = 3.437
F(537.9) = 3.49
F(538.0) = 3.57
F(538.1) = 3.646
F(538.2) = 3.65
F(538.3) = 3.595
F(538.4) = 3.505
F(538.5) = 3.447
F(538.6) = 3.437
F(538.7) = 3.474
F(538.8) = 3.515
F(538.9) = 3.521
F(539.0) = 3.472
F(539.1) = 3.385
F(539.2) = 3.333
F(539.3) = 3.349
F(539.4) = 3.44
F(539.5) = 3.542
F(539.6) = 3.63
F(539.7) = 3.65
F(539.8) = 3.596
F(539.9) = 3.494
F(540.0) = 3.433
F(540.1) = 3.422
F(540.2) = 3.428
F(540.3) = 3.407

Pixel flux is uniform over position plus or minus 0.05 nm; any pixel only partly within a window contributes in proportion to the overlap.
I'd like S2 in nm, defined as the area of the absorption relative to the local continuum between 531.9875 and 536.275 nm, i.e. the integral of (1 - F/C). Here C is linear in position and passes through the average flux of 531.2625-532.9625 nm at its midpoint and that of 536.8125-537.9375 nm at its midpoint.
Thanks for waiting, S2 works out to -0.19 nm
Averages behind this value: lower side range 3.47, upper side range 3.33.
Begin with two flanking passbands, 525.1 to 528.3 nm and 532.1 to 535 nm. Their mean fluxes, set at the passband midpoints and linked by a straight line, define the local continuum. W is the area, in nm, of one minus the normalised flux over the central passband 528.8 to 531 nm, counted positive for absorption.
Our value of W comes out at -0.13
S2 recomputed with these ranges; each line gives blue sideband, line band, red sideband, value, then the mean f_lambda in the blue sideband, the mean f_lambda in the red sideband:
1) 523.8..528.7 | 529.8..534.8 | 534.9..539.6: -0.25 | 3.36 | 3.47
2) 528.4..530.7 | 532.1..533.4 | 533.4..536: 0.11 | 3.58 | 3.68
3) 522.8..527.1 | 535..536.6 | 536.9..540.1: -0.06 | 3.32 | 3.45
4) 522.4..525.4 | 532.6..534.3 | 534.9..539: -0.03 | 3.44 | 3.48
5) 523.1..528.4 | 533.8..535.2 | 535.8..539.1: -0.12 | 3.35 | 3.44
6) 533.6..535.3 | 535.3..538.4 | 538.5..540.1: 0.11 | 3.7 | 3.48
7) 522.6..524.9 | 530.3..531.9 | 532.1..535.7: -0.11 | 3.42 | 3.55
